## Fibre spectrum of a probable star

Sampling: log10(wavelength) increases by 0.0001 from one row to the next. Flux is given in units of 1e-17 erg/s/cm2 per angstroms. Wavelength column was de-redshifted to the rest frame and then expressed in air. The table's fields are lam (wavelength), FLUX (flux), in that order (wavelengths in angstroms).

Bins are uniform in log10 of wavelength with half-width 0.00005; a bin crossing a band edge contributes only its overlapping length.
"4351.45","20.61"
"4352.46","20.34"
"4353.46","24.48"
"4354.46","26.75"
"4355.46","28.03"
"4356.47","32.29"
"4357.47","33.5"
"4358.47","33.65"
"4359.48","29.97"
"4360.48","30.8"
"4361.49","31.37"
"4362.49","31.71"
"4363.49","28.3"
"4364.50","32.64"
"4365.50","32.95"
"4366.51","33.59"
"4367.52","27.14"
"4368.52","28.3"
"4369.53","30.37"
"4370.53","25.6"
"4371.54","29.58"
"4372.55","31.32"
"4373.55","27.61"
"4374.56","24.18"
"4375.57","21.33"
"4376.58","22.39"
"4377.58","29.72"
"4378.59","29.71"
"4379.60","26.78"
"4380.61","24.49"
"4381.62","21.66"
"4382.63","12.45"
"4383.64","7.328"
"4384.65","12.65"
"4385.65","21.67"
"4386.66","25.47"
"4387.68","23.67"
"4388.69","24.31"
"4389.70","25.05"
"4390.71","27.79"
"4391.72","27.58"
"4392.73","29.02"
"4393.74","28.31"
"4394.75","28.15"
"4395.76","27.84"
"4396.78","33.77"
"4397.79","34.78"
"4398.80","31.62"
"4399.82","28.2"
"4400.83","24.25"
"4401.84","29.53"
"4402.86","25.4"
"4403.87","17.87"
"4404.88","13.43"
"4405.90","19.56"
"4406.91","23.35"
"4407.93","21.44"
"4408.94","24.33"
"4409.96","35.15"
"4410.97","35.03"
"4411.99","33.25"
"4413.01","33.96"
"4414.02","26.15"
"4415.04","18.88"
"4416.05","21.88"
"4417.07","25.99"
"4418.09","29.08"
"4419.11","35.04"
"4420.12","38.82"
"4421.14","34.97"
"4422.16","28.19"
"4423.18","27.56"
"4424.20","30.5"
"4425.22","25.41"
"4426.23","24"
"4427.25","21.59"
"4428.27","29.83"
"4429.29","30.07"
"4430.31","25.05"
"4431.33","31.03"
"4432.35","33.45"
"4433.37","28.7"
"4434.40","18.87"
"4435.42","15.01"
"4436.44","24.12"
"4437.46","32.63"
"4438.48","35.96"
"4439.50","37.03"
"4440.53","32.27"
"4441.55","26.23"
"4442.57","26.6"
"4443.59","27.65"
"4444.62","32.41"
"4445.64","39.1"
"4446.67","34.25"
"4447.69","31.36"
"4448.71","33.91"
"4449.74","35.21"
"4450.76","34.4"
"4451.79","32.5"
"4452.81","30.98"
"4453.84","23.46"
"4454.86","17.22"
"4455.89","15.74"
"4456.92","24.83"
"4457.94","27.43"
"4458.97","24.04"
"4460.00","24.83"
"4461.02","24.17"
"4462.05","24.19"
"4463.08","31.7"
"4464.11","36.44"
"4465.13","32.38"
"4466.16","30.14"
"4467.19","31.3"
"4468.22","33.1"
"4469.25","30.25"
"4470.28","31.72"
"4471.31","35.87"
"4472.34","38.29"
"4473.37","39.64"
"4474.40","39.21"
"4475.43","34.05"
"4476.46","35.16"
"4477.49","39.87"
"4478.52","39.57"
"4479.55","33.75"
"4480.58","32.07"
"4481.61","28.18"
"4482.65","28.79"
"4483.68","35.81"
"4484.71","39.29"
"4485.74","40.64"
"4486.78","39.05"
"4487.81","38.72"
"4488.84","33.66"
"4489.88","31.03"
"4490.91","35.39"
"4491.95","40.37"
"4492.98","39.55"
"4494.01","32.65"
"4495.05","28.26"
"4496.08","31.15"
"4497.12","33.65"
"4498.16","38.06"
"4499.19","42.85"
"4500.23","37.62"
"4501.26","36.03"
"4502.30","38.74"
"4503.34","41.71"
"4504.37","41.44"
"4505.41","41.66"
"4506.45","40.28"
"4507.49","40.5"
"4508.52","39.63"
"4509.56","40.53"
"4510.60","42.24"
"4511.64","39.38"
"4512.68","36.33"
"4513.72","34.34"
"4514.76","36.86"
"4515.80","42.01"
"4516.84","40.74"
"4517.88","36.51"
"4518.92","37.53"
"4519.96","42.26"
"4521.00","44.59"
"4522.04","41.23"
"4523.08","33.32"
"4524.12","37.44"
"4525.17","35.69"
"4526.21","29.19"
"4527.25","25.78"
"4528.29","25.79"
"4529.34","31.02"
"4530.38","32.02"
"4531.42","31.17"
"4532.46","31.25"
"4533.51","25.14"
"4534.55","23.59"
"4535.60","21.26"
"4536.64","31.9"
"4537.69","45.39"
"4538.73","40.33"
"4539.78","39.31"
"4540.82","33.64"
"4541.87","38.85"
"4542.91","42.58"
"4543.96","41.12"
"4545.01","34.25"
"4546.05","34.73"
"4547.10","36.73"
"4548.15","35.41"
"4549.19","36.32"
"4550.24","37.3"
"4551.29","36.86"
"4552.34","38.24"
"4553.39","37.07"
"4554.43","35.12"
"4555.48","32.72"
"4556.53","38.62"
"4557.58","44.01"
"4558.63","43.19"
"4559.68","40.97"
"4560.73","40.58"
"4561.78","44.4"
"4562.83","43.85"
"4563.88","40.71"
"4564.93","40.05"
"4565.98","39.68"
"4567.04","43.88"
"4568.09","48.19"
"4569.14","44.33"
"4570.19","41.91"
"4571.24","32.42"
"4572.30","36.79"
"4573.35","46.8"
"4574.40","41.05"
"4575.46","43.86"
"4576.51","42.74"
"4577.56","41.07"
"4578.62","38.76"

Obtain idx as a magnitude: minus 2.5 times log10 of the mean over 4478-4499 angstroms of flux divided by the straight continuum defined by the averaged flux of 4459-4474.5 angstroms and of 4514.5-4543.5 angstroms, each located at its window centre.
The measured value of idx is -0.07 mag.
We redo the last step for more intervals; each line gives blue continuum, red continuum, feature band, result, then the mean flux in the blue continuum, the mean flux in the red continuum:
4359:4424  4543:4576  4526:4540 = 0.22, 27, 39.8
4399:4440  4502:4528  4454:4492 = 0.05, 27.4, 38.3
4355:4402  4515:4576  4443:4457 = 0.07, 27.3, 37.4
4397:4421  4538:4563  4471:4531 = -0.06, 27.5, 38.6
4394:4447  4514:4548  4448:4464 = 0.12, 28.2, 35.1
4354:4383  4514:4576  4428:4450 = 0.07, 28.3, 37.4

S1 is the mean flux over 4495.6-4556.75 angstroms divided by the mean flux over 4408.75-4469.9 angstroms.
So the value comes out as 1.3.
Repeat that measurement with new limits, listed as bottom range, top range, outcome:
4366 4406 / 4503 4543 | 1.42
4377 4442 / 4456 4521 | 1.33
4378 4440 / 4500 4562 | 1.39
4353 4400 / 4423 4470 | 1.05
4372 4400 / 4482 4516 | 1.48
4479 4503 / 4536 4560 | 1.07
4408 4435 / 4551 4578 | 1.43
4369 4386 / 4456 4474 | 1.29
